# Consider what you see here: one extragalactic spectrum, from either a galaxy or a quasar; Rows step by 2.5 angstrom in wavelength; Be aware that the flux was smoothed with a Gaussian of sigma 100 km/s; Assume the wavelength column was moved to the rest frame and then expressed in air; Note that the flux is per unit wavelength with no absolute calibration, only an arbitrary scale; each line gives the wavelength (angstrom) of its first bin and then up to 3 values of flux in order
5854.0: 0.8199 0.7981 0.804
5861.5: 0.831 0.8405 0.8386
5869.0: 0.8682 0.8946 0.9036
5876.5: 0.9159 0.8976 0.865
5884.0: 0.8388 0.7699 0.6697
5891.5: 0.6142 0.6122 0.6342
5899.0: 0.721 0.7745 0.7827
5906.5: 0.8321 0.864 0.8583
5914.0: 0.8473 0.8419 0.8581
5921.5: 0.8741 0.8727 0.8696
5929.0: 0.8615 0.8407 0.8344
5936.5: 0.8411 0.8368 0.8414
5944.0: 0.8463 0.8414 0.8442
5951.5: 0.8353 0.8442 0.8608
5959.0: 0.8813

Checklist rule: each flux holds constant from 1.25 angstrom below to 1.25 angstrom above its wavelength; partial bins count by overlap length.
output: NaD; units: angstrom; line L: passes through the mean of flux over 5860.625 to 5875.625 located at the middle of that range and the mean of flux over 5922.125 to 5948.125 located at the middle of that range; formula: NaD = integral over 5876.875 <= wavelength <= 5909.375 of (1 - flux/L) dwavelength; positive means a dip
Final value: 3.7 angstrom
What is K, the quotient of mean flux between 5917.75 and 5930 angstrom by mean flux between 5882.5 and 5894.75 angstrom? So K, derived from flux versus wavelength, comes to 1.2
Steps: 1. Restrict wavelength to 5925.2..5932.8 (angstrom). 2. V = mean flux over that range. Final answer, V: 0.857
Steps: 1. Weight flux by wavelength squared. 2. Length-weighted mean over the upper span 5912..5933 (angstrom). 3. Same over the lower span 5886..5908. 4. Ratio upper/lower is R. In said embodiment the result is 1.22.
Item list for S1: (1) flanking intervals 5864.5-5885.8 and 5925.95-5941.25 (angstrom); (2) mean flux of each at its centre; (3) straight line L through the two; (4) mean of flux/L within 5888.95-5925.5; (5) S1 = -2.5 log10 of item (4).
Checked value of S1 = 0.10 mag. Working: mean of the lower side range 0.874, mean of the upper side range 0.846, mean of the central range 0.781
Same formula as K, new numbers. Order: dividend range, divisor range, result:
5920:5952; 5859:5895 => 1.05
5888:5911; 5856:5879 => 0.85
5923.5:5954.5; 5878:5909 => 1.12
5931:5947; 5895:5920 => 1.05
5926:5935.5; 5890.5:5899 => 1.34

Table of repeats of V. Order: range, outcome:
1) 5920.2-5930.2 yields 0.869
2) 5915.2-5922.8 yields 0.858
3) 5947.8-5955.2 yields 0.841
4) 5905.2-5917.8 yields 0.848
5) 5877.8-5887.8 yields 0.842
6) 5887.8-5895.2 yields 0.632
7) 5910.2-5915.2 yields 0.853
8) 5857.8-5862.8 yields 0.818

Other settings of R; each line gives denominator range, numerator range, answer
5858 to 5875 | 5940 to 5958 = 1.02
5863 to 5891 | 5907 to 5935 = 1.04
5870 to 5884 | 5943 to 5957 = 0.97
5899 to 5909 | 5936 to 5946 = 1.07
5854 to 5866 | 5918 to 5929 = 1.08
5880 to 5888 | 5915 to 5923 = 1.06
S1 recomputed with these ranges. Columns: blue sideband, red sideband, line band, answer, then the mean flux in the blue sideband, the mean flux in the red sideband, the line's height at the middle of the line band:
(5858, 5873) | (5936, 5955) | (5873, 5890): 0.01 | 0.848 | 0.841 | 0.847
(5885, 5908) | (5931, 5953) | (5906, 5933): -0.10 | 0.715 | 0.84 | 0.778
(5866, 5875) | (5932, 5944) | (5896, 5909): 0.12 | 0.879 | 0.839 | 0.86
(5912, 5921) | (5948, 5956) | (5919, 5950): 0.00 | 0.852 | 0.843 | 0.847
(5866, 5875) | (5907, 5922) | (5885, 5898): 0.29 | 0.879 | 0.855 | 0.867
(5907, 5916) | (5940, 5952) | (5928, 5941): 0.00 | 0.853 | 0.842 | 0.846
